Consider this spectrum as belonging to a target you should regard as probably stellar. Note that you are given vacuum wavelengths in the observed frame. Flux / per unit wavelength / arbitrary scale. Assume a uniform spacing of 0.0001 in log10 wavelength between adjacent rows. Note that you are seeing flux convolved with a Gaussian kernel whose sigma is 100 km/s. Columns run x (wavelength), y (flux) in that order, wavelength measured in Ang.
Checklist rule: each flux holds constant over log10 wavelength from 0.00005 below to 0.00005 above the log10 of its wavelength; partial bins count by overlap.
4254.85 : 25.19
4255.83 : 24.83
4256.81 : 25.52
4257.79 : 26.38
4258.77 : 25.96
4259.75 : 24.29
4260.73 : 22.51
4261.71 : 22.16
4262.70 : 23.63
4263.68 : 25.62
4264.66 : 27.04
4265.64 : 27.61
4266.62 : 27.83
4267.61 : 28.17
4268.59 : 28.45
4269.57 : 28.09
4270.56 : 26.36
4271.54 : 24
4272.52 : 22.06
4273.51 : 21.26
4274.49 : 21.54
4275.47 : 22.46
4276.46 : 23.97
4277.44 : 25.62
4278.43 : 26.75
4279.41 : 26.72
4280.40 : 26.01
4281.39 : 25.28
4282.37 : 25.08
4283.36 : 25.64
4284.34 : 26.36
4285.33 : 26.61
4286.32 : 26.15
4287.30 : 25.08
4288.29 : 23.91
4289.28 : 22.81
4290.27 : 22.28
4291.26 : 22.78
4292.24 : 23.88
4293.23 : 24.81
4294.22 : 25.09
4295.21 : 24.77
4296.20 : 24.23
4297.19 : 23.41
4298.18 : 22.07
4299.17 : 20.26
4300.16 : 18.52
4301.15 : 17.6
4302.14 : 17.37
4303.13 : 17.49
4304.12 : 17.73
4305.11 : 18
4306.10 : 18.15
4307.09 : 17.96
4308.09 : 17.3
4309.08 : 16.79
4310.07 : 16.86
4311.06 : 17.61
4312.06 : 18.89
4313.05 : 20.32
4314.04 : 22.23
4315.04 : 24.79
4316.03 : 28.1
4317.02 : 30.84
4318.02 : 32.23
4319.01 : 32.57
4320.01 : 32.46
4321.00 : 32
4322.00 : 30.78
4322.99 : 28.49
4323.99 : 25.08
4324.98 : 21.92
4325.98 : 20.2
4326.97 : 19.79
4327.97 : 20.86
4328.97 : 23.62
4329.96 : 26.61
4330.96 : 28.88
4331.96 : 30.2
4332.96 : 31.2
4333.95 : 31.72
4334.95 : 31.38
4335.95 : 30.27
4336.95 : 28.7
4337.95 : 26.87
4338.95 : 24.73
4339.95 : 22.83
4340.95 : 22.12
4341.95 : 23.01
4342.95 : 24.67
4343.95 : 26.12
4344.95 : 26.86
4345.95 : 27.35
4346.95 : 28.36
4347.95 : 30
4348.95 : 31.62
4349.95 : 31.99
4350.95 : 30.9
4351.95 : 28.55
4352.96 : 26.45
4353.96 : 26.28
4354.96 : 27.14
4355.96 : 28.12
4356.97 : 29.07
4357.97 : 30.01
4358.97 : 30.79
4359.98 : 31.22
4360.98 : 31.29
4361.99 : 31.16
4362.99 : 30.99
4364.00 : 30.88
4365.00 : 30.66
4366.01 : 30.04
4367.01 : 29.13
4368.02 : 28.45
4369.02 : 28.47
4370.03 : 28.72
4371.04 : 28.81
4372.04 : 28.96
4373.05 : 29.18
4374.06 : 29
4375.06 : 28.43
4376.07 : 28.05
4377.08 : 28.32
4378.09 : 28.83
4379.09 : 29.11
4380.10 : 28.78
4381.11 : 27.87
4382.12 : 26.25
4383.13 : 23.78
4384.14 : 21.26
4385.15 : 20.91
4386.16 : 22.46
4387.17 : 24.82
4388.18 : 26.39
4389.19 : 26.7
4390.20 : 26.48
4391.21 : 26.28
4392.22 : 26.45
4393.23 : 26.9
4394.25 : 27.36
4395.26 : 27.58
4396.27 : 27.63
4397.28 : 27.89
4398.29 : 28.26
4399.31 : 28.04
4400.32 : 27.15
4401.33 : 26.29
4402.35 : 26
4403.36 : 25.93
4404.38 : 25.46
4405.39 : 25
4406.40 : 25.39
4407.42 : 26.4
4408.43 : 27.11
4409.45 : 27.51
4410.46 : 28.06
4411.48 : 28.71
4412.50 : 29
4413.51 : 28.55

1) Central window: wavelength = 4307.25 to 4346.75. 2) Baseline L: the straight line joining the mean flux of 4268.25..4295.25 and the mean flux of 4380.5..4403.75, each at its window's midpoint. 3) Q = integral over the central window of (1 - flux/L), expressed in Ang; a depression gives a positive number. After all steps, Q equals -0.37 Ang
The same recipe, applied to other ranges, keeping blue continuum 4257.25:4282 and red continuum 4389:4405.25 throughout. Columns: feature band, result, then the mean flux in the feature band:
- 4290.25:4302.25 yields 1.6 Ang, 22.2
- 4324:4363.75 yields -2.1 Ang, 27.5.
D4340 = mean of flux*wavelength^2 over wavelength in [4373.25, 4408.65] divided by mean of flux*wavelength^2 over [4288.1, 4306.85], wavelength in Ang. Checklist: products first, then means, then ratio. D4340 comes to 1.31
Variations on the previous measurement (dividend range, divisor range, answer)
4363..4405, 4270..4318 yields 1.26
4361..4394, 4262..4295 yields 1.15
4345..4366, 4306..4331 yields 1.25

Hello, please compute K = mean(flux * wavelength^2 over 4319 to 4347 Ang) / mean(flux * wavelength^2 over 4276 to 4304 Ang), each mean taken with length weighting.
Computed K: 1.16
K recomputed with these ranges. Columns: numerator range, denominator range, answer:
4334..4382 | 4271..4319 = 1.29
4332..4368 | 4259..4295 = 1.19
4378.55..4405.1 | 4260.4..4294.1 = 1.11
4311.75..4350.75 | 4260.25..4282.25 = 1.11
